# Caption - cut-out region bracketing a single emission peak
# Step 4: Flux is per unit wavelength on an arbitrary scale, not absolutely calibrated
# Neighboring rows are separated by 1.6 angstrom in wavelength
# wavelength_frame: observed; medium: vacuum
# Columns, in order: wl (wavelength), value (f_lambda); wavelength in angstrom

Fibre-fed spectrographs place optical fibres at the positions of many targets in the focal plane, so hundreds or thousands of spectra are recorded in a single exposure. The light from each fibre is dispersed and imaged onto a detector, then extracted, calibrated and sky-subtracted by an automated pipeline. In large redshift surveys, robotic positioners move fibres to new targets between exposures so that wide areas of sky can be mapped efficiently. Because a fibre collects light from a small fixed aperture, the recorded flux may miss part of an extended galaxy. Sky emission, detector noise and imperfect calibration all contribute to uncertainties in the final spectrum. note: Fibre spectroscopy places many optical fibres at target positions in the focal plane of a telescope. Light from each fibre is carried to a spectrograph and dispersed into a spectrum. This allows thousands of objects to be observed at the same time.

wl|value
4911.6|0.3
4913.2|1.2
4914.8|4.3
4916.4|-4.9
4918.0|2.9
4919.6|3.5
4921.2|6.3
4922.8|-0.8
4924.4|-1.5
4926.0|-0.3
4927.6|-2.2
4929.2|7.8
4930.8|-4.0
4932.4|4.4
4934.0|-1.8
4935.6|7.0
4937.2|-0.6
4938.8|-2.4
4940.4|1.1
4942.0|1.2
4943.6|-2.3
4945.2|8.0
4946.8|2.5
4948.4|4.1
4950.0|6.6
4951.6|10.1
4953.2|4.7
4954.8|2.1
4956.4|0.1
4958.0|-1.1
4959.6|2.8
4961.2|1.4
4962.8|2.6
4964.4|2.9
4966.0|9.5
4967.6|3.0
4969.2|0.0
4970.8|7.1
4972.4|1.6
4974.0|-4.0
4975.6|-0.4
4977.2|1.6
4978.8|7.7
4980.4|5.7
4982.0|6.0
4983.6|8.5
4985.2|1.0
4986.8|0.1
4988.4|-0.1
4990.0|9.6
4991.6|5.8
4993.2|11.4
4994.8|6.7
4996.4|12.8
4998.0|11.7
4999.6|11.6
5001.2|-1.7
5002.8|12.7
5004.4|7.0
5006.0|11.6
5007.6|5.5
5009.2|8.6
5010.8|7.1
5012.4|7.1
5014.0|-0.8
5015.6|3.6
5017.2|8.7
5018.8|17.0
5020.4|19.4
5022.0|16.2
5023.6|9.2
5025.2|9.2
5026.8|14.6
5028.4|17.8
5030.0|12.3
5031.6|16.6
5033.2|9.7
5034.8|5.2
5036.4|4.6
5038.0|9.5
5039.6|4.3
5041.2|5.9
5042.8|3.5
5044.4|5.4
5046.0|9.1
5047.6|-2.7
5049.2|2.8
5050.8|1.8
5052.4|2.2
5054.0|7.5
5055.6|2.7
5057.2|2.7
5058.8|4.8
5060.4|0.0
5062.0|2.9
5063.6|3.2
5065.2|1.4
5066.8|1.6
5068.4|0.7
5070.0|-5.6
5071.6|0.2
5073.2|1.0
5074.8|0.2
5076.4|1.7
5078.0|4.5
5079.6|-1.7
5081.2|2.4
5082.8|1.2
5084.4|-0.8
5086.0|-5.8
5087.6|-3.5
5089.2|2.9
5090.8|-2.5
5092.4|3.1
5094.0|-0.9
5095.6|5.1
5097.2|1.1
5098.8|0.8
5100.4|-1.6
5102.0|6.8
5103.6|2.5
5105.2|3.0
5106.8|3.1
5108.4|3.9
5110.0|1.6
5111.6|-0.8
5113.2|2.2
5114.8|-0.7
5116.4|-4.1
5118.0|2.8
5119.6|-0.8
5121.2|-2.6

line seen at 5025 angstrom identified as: C IV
